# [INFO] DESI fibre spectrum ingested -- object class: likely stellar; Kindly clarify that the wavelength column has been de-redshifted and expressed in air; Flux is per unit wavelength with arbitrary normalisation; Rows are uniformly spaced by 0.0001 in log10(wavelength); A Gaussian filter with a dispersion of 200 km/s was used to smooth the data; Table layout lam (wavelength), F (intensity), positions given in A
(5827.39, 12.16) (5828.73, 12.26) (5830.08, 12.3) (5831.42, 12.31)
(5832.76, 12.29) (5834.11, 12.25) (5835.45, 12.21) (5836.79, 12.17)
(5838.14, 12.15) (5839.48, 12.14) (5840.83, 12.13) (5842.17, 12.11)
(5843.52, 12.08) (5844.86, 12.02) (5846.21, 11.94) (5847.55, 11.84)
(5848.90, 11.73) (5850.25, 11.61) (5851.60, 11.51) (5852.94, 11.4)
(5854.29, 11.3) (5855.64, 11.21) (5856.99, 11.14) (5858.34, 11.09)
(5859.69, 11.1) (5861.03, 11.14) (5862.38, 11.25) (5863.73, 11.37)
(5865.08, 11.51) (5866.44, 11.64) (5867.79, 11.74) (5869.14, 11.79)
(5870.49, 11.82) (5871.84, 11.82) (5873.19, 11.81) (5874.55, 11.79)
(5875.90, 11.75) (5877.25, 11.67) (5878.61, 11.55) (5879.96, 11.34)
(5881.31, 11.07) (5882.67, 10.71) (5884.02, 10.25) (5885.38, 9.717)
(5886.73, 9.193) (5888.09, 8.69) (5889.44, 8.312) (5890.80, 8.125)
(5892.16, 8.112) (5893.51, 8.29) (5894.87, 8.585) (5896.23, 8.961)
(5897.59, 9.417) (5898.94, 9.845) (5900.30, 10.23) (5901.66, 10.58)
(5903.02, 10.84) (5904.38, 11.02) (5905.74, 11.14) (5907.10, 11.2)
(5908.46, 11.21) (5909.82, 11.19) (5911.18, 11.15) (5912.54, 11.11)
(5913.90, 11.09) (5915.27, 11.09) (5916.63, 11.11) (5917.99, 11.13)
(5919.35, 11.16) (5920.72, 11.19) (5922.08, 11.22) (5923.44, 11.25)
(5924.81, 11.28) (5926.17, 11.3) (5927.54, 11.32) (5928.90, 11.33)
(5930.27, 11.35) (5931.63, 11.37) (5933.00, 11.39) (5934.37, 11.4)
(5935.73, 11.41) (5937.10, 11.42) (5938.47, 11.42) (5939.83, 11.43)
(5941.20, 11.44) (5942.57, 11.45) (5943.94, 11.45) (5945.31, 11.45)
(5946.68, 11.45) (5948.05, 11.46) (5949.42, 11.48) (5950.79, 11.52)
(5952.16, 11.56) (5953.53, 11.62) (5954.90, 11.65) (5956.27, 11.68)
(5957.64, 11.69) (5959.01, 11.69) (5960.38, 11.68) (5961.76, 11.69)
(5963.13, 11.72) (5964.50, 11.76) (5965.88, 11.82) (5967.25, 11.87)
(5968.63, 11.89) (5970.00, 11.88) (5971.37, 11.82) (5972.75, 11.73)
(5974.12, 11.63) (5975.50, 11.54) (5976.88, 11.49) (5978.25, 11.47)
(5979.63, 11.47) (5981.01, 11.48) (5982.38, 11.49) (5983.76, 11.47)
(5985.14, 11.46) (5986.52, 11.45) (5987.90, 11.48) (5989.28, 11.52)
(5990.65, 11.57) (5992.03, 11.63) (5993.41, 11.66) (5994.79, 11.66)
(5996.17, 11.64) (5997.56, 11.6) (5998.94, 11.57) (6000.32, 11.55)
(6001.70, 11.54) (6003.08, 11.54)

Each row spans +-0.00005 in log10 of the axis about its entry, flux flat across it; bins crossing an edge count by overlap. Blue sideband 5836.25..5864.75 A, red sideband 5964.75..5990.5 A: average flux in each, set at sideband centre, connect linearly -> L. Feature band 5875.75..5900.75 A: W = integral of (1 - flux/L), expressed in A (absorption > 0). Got 4.1 A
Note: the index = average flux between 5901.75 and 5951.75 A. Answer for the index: 11.3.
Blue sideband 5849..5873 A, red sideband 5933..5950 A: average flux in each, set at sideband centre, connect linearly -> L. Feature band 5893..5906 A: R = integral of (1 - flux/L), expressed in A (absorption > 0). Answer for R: 1.8 A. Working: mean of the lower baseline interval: 11.5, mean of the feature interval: 9.87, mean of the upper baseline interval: 11.4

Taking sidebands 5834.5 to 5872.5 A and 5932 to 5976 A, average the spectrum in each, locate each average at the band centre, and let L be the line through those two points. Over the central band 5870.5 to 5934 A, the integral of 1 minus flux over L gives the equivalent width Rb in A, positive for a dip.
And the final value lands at 5.38 A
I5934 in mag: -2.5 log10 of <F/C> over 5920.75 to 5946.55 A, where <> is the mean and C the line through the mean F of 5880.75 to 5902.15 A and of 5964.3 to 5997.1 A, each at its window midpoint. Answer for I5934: -0.09 mag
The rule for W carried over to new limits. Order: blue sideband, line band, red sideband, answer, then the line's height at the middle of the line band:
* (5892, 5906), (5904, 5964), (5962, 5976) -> -3.5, 10.8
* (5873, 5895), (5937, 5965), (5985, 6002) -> -1.5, 11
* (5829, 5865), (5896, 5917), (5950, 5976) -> 1.8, 11.7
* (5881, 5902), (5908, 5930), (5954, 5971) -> -2.0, 10.3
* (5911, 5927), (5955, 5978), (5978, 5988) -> -0.7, 11.4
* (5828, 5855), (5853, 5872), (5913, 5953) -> 0.7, 11.8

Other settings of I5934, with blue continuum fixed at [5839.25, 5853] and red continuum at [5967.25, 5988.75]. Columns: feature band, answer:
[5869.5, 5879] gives 0.006 mag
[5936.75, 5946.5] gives 0.022 mag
